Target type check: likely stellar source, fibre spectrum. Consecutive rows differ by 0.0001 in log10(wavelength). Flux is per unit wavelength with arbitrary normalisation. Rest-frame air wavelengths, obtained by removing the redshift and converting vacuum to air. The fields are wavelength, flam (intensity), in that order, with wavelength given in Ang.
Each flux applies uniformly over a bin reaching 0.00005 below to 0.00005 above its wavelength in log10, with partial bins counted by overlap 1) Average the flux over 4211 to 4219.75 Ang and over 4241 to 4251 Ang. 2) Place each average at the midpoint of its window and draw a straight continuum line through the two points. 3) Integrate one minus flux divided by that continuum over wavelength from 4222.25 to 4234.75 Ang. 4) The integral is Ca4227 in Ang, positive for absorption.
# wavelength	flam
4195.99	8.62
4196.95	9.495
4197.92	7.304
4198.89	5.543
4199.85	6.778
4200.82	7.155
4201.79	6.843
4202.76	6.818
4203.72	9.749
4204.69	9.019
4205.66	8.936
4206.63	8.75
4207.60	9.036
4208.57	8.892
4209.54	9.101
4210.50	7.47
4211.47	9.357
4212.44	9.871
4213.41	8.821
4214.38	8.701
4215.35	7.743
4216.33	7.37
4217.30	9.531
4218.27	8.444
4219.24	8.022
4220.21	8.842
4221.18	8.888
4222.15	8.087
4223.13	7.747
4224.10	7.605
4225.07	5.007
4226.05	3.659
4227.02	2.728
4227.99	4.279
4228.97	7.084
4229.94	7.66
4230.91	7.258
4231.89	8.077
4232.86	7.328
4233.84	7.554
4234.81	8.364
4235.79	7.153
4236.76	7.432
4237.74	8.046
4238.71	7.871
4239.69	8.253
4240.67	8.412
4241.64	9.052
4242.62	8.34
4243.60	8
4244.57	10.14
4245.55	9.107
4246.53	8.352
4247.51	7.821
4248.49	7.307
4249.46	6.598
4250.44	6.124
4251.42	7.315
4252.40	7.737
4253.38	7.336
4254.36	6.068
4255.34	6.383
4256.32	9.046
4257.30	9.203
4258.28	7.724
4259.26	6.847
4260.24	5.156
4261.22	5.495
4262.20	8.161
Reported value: 2.89 Ang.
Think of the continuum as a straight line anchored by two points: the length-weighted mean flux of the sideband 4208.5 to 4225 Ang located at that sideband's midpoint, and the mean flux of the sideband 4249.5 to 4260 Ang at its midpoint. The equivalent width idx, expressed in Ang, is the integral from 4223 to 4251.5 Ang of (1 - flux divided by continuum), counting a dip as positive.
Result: 1.7 Ang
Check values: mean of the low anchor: 8.4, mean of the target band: 7.32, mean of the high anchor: 7.29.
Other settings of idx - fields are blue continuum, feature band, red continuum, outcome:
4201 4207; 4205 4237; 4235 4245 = 2.1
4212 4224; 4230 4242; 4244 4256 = 0.1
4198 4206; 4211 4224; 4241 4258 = -1.5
